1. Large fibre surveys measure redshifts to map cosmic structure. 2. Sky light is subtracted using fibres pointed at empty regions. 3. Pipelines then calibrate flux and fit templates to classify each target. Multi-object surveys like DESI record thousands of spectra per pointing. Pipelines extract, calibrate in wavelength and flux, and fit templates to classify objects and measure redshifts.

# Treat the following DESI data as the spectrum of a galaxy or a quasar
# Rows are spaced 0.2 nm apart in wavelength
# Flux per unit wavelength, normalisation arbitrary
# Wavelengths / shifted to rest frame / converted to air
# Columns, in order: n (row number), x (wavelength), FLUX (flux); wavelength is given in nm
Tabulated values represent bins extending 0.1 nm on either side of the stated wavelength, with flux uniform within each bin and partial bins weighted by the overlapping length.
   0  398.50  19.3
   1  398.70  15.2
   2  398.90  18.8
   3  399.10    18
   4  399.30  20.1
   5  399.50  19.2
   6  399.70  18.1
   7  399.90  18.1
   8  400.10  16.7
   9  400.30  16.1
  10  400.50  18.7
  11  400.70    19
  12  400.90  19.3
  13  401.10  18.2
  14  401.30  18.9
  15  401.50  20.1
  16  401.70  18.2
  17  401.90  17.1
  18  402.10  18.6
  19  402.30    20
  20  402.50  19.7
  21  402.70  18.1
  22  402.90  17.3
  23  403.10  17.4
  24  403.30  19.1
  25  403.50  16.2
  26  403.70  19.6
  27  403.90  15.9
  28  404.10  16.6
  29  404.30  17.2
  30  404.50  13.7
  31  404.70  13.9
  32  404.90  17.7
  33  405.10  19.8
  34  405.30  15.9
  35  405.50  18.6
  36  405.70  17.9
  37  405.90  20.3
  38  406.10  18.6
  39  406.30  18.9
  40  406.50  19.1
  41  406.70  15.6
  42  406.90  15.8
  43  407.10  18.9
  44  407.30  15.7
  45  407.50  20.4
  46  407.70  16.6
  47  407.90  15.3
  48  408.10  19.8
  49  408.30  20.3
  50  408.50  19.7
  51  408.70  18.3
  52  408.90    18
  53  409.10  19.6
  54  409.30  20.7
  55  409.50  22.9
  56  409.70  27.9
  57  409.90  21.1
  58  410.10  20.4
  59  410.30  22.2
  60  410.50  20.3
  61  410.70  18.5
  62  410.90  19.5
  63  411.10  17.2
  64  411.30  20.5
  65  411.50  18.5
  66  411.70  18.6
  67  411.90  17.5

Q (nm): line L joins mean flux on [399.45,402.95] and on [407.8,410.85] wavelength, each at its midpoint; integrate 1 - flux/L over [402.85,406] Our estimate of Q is 0.30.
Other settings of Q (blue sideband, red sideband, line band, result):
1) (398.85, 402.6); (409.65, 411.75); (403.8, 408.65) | 0.479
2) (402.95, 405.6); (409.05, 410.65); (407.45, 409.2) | 0.164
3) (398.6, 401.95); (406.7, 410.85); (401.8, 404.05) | 0.070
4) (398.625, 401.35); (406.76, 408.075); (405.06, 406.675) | -0.095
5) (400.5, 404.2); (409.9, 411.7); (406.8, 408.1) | 0.122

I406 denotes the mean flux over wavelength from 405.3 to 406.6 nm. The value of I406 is 18.7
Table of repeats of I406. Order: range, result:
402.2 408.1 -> 17.6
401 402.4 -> 18.7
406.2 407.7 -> 17.7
